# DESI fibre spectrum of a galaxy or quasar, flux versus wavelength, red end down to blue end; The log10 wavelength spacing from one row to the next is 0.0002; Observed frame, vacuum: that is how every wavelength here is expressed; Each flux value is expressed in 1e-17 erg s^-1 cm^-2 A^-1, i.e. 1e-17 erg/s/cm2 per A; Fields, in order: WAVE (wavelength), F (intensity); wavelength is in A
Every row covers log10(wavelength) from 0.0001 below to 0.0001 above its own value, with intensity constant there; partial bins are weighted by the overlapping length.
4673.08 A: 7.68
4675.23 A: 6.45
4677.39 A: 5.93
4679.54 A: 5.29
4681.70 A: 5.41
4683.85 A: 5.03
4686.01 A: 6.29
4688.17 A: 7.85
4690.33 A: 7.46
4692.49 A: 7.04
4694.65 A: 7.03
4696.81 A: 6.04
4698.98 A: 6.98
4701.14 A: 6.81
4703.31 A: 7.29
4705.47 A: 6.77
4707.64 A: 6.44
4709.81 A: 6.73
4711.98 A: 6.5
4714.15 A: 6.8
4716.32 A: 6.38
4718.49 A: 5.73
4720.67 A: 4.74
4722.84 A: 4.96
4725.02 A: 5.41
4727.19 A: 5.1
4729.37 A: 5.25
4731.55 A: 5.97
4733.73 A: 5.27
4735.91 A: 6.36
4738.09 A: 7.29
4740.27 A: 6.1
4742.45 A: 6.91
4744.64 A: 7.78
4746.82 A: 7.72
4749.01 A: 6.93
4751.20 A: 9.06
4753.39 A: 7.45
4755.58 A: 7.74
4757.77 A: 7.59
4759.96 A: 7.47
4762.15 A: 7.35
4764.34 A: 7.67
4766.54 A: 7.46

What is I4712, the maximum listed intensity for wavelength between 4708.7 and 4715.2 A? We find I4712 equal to 6.8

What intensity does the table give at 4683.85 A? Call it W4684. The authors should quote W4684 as 5.03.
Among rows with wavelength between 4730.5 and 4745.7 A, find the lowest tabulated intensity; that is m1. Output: 5.27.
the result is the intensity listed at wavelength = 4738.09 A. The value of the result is 7.29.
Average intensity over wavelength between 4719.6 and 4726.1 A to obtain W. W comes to 5.04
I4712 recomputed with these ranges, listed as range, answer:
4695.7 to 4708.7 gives 7.29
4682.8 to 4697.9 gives 7.85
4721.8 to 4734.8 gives 5.97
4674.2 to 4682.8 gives 6.45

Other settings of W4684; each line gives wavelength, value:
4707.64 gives 6.44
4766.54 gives 7.46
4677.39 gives 5.93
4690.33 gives 7.46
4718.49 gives 5.73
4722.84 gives 4.96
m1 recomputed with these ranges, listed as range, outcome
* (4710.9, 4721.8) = 4.74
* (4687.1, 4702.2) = 6.04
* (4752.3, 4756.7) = 7.45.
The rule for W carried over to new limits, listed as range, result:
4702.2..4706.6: 7.02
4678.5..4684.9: 5.25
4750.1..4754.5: 8.24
